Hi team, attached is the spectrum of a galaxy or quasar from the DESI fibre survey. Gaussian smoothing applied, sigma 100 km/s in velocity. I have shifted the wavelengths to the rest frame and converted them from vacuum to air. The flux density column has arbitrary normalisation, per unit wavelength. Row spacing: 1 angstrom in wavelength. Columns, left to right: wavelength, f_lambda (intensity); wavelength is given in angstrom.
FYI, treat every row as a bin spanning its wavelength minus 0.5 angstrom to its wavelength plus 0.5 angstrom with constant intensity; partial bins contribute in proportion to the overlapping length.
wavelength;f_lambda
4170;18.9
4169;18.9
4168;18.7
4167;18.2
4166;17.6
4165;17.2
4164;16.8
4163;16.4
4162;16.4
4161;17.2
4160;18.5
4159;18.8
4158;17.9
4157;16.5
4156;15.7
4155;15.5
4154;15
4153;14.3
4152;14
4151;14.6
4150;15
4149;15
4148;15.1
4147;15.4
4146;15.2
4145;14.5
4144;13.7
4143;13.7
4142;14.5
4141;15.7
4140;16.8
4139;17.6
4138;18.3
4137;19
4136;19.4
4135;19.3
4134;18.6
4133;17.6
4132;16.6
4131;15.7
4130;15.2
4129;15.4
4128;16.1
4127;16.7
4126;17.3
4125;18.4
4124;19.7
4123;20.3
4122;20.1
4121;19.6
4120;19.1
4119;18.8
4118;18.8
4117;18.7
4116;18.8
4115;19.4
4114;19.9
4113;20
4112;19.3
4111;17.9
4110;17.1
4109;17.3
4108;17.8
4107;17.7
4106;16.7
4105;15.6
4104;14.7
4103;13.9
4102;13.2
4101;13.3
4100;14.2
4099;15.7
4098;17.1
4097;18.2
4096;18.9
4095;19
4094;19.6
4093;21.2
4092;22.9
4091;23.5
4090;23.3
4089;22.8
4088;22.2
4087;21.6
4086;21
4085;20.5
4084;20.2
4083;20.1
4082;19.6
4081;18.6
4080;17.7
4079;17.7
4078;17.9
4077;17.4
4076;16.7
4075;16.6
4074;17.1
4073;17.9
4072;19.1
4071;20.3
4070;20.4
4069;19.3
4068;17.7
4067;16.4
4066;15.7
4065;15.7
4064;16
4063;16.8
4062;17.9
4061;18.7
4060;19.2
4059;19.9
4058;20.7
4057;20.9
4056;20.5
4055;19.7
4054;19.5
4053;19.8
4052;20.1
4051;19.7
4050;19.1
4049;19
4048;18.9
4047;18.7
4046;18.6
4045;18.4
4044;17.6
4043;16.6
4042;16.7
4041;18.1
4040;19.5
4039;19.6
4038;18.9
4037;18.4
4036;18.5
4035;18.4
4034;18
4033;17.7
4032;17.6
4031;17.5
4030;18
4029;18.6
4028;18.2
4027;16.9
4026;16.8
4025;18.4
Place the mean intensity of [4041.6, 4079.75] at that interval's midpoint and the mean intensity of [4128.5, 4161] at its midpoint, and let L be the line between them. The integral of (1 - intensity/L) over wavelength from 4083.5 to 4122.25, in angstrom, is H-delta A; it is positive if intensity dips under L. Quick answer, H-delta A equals -3.1 angstrom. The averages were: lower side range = 18.4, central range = 18.7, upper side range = 16.2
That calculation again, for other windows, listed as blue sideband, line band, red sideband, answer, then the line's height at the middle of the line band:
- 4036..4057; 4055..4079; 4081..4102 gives 1.2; 19.2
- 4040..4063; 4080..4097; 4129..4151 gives -2.8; 17.8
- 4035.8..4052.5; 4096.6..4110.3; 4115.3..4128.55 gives 2.0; 18.6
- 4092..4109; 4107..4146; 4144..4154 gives -4.8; 15.7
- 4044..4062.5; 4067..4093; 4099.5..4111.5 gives -3.2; 17.5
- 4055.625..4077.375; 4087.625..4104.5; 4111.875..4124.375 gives 0.4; 18.9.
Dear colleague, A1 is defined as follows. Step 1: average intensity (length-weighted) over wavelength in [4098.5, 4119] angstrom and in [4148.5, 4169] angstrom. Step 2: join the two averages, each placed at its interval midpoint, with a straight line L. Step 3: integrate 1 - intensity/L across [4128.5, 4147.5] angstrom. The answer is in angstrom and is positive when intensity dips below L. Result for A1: 0.4 angstrom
